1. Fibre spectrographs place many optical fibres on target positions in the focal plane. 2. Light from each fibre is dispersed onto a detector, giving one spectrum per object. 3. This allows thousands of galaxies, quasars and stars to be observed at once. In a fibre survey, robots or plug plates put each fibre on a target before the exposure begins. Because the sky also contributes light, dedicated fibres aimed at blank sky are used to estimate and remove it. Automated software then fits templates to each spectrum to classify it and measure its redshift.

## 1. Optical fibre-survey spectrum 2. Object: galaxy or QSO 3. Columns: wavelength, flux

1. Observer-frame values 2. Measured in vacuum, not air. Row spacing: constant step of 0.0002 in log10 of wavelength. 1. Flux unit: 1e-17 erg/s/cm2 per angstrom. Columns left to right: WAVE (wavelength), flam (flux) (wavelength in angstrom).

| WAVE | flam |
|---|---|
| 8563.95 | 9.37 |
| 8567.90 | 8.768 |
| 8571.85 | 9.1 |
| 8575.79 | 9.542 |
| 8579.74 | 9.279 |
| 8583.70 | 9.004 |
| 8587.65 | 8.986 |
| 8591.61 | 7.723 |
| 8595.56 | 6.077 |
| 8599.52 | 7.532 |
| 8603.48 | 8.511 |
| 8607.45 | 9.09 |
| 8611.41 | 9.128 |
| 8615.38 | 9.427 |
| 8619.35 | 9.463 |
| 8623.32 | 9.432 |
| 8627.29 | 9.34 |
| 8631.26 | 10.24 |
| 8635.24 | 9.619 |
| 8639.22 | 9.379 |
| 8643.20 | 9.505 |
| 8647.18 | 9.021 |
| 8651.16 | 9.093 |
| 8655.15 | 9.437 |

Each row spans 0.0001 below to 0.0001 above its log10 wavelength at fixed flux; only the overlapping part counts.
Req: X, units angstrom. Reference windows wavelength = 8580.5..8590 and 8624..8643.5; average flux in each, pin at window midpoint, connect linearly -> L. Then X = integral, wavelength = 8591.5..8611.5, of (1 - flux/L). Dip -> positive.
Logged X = 2.75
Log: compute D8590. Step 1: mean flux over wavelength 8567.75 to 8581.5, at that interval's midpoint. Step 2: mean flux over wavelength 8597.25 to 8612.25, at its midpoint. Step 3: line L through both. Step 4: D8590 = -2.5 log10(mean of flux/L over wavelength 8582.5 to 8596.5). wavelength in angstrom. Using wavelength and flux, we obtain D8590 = 0.11 mag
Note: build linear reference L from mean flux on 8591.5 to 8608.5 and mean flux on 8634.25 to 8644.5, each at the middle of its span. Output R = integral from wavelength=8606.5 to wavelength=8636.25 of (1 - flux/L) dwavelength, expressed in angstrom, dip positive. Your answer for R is -2.8 angstrom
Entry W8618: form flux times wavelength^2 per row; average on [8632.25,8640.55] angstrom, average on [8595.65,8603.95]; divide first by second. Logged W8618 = 1.29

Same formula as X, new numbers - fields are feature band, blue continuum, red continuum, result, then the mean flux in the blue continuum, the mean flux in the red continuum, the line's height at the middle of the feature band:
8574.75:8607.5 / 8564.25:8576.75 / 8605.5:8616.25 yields 2.9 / 9.13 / 9.19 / 9.17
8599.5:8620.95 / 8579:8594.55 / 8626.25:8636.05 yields 0.5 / 8.54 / 9.78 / 9.2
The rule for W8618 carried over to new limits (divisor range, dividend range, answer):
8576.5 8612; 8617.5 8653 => 1.14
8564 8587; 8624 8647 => 1.06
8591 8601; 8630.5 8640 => 1.40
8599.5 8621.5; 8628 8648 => 1.07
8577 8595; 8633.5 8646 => 1.12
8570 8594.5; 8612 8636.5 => 1.09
